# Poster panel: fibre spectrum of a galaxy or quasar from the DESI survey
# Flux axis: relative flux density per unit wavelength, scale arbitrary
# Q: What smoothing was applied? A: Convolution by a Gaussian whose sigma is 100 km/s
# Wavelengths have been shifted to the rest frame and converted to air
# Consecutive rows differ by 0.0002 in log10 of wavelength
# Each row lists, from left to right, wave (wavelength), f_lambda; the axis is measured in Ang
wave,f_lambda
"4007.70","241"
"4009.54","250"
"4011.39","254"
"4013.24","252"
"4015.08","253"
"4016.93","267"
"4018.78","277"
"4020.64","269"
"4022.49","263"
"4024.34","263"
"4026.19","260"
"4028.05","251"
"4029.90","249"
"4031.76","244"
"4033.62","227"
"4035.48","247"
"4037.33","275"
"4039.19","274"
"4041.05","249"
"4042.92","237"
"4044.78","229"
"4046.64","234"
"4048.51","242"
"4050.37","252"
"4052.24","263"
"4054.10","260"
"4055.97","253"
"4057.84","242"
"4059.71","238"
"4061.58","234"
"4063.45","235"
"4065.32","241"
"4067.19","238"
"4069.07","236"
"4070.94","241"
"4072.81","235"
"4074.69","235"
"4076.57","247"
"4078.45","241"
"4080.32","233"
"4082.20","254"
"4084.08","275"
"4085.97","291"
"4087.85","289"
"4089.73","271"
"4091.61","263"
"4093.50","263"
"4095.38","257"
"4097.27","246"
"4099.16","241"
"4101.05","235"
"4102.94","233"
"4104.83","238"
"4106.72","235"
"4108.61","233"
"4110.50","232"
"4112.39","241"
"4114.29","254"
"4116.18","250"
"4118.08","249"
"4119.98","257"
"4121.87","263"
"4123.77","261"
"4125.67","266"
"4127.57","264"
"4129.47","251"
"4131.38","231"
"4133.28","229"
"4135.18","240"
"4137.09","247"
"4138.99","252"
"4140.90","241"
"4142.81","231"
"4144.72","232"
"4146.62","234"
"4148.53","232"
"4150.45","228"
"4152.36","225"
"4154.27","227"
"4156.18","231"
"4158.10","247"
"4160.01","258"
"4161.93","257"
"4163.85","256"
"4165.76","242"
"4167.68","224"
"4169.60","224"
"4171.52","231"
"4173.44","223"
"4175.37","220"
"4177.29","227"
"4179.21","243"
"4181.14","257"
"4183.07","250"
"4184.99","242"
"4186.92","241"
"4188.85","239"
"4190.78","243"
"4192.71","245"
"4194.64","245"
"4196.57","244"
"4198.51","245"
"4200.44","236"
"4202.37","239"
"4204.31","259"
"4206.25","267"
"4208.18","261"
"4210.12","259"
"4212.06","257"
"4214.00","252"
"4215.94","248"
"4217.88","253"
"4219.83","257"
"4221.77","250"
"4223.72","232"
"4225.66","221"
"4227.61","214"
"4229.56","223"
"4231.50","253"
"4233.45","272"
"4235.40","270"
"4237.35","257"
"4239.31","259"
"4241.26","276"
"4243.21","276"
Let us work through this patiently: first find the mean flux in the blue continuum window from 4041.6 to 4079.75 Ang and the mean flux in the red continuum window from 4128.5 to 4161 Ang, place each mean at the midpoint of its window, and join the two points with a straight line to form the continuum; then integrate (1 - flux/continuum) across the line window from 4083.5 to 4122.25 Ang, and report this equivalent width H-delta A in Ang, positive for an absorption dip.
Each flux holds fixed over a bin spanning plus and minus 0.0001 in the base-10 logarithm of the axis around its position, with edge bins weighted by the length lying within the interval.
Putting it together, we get -2.1 Ang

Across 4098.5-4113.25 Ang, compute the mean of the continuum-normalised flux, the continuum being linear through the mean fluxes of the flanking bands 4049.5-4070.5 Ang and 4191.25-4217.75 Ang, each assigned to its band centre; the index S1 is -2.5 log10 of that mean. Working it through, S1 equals 0.05 mag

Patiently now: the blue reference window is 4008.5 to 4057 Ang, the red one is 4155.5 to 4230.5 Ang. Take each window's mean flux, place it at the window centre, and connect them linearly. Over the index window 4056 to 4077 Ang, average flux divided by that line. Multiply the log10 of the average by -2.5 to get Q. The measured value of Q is 0.06 mag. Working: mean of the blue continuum 254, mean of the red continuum 243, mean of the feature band 239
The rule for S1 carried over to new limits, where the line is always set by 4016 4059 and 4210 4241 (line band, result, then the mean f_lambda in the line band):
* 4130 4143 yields 0.05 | 239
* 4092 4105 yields 0.03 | 246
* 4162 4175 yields 0.07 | 234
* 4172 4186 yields 0.06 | 237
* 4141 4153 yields 0.09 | 231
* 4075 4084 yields 0.03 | 246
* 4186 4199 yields 0.03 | 243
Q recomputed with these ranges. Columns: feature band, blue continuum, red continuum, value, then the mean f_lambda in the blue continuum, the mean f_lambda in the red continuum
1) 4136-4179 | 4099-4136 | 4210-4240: 0.047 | 245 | 248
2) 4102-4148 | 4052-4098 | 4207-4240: 0.027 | 251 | 249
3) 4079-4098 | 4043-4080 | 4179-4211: -0.090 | 242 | 248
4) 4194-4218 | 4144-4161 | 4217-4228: -0.059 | 235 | 239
